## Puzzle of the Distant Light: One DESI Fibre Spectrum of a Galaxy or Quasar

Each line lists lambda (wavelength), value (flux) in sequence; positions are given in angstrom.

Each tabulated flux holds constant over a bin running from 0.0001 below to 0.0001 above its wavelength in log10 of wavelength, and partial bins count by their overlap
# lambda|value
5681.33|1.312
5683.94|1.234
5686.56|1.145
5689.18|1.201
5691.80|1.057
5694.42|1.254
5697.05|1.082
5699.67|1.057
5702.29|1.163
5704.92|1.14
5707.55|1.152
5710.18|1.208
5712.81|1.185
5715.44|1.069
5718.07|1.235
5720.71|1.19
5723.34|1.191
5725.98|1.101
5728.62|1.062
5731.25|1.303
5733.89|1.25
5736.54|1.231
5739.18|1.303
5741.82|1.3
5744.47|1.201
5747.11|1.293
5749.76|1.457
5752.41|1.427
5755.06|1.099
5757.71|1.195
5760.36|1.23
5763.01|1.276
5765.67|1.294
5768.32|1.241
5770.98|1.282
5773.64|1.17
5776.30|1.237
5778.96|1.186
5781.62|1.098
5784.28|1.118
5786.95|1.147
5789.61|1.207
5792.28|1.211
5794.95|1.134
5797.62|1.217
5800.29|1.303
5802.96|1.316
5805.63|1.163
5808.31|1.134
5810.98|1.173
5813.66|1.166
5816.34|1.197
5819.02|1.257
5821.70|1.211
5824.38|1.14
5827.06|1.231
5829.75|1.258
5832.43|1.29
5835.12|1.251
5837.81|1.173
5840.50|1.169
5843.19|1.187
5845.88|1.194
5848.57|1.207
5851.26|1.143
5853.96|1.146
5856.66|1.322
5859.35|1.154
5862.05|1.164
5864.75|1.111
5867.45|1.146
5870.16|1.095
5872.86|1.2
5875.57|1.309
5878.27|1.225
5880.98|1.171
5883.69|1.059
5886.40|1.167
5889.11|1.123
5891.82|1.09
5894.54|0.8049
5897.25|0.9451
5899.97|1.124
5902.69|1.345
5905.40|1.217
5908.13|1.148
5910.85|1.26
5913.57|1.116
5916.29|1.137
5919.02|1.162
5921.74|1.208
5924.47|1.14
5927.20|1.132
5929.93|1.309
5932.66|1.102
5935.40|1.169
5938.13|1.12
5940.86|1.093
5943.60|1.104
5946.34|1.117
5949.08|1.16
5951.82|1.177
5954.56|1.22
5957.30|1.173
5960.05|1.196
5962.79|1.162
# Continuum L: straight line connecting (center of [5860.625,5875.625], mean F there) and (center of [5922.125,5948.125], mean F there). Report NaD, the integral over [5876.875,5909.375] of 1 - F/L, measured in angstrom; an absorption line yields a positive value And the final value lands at 1.0 angstrom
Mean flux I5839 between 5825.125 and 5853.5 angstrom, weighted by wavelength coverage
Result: 1.21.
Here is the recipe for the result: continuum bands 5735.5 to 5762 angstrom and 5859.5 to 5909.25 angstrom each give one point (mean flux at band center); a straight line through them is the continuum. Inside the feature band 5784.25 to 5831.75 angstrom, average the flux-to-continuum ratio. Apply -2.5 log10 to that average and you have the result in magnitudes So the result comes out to 0.01 mag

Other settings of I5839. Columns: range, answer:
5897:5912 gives 1.19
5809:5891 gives 1.19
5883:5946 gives 1.13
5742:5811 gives 1.23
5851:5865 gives 1.18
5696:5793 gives 1.21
